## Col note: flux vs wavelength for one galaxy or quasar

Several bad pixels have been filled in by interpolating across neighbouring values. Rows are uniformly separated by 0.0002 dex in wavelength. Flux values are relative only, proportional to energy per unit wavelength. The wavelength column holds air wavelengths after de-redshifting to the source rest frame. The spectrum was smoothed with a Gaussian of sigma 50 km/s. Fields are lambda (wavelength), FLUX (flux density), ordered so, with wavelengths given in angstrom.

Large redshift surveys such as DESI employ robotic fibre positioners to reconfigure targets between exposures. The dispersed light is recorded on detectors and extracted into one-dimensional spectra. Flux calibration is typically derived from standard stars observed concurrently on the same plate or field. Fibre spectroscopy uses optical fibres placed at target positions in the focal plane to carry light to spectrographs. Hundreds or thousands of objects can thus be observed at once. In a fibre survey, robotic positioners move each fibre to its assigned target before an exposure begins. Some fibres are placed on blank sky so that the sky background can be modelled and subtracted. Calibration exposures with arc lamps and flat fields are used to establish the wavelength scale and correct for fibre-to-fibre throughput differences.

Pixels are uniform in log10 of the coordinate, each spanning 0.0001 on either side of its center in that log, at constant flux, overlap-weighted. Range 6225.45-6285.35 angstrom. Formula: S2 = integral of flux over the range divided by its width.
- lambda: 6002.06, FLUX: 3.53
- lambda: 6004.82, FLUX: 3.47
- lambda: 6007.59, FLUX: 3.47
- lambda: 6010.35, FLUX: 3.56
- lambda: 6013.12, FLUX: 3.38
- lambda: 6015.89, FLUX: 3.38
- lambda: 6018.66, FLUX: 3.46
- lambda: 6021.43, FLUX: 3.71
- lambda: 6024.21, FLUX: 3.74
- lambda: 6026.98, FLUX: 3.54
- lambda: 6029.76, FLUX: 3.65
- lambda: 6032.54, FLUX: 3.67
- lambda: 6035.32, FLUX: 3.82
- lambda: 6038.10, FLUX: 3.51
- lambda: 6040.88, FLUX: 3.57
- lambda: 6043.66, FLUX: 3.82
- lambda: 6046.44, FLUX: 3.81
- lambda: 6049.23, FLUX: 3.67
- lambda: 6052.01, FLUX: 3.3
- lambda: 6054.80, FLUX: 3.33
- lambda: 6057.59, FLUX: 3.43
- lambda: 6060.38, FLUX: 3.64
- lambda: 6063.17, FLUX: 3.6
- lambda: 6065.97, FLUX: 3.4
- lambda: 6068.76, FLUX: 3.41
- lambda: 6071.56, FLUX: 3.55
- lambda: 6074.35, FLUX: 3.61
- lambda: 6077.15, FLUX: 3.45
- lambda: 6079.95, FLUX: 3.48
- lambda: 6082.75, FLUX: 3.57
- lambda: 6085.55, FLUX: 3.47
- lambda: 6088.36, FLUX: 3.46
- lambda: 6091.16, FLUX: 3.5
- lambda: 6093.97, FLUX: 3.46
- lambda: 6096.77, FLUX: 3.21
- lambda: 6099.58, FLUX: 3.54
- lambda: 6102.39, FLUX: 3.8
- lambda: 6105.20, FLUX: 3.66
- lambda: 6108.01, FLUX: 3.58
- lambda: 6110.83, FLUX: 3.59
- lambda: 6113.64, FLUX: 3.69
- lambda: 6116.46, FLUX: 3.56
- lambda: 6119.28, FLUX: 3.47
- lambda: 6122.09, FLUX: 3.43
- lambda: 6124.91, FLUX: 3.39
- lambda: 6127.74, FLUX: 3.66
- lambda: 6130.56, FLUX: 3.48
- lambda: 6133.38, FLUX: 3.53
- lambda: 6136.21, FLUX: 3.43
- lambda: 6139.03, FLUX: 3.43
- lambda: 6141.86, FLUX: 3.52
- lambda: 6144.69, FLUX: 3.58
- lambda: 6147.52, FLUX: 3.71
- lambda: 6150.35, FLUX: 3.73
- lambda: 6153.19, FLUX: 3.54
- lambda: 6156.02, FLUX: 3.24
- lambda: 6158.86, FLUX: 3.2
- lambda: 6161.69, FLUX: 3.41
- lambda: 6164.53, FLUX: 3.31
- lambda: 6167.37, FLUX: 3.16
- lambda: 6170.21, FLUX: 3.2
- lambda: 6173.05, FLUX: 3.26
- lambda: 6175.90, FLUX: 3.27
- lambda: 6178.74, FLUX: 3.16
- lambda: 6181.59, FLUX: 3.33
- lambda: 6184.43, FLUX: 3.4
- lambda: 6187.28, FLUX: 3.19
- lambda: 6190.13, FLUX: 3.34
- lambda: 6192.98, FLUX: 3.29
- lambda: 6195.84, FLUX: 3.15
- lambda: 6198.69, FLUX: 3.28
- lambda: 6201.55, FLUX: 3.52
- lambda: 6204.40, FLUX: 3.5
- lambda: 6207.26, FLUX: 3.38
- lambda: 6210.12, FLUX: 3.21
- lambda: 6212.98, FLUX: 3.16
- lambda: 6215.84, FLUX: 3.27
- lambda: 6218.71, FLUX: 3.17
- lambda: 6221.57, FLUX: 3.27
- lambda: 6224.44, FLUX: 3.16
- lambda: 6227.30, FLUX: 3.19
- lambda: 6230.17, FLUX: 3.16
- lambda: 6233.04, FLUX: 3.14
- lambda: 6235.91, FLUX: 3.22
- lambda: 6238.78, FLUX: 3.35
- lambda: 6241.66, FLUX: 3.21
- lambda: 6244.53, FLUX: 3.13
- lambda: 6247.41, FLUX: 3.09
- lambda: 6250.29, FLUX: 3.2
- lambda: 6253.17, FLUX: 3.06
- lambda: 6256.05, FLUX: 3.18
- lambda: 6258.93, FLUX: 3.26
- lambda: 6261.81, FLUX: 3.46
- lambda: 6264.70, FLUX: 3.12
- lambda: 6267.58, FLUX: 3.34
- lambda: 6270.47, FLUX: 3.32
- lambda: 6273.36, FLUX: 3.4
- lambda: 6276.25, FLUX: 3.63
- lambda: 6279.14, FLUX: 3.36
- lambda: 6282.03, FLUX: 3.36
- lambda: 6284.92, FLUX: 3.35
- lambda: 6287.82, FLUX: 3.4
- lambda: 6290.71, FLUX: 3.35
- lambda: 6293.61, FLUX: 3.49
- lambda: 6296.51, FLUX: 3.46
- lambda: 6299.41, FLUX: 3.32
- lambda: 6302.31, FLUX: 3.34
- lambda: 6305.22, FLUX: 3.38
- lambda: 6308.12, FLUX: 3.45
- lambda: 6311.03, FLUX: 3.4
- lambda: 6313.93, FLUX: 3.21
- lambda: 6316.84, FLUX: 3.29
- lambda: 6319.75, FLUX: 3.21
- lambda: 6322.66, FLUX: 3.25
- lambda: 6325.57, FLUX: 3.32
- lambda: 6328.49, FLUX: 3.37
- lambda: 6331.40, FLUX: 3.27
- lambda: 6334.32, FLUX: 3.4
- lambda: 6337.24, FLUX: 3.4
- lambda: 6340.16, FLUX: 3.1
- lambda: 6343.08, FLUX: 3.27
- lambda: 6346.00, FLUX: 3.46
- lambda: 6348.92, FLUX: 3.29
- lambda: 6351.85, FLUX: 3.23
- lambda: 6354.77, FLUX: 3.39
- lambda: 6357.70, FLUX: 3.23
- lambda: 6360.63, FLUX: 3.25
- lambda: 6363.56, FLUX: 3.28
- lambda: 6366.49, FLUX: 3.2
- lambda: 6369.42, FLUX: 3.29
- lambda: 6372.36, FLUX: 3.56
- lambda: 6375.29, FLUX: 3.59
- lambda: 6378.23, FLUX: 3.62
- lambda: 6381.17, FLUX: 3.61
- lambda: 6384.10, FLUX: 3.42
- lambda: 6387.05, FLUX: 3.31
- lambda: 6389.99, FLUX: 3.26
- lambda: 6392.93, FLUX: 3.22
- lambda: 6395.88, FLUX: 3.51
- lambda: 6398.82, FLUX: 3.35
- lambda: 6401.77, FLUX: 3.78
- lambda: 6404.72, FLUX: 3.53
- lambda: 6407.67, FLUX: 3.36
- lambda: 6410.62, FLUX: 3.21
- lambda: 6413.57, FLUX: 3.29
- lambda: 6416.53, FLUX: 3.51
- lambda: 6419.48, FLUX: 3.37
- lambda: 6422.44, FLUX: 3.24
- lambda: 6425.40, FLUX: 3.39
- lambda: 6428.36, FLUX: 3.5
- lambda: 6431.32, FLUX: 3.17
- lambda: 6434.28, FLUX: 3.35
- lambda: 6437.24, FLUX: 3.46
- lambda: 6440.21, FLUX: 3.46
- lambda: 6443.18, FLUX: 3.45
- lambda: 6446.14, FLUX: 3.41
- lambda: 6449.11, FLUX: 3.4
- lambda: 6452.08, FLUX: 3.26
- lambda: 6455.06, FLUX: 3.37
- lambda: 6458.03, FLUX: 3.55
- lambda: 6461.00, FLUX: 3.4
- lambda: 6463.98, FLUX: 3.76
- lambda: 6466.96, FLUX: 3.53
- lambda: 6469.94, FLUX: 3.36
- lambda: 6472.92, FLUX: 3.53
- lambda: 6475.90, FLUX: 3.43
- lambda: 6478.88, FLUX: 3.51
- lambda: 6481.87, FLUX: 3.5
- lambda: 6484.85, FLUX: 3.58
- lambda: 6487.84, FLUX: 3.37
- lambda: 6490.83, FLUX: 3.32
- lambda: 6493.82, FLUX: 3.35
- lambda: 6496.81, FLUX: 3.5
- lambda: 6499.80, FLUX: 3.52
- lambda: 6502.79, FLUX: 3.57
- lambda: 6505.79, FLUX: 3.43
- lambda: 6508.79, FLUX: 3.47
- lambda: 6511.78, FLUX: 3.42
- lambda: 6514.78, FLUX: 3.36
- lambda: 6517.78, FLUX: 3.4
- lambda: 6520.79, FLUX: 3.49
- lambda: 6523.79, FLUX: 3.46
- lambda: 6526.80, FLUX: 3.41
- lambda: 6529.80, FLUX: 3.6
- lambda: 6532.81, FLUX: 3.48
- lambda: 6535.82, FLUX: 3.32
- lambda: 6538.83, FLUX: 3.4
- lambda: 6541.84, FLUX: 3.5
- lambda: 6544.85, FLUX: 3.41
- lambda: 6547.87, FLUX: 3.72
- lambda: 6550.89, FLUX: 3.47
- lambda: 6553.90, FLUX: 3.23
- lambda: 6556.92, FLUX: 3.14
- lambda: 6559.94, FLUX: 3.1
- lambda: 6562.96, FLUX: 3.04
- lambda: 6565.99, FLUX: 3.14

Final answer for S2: 3.26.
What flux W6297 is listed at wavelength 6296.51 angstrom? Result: 3.46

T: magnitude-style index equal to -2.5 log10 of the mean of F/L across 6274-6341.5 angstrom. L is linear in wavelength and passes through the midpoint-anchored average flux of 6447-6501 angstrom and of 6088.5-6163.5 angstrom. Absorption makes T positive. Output 0.04 mag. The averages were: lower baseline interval 3.51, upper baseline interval 3.46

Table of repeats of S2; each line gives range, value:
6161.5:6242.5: 3.26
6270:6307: 3.4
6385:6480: 3.41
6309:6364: 3.3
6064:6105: 3.5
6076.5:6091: 3.49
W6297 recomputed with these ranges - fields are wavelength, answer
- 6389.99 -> 3.26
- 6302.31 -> 3.34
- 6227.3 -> 3.19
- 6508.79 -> 3.47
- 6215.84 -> 3.27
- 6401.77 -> 3.78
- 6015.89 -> 3.38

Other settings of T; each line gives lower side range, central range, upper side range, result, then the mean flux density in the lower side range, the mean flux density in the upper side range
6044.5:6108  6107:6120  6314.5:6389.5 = -0.03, 3.52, 3.34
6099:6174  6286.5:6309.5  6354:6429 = 0.01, 3.49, 3.39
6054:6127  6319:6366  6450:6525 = 0.06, 3.51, 3.46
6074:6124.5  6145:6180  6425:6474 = 0.05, 3.53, 3.43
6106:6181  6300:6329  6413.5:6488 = 0.04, 3.44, 3.43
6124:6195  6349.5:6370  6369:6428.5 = 0.05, 3.39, 3.43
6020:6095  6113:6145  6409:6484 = 0.01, 3.56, 3.42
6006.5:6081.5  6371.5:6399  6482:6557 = 0.01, 3.55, 3.44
